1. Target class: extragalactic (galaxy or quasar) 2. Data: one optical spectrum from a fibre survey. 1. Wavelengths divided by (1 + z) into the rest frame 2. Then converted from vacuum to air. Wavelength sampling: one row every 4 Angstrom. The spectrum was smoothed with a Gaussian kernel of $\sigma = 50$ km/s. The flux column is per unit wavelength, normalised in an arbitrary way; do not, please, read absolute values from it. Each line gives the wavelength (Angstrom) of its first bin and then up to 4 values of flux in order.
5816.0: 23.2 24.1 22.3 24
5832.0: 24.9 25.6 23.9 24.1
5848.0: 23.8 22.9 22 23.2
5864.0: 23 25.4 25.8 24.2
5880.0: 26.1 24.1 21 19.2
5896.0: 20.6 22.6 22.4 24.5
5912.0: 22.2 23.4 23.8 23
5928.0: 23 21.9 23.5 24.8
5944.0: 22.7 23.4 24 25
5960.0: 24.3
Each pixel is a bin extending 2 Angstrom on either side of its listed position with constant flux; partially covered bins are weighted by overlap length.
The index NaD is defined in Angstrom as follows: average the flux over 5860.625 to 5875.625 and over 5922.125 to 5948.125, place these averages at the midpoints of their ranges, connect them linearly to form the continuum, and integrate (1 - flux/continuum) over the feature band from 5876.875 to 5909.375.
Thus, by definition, 2.0 Angstrom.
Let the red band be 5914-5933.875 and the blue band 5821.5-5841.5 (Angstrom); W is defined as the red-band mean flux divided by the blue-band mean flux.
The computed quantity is 1.0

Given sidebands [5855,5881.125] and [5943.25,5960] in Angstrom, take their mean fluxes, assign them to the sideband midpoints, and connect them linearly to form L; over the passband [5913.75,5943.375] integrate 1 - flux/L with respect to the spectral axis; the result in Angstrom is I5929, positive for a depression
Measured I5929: 0.9 Angstrom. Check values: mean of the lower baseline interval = 24.3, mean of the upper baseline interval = 23.9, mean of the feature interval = 23.3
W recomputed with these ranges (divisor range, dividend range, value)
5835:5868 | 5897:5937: 0.97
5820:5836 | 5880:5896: 0.91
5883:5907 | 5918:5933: 1.06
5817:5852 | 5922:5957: 0.98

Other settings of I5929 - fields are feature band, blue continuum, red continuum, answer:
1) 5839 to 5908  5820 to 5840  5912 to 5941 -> 1.5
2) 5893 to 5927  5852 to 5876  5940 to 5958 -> 1.6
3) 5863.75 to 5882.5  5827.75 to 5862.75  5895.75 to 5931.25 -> -1.3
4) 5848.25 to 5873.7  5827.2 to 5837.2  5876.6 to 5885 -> 1.3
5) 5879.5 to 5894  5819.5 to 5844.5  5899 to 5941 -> 0.8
